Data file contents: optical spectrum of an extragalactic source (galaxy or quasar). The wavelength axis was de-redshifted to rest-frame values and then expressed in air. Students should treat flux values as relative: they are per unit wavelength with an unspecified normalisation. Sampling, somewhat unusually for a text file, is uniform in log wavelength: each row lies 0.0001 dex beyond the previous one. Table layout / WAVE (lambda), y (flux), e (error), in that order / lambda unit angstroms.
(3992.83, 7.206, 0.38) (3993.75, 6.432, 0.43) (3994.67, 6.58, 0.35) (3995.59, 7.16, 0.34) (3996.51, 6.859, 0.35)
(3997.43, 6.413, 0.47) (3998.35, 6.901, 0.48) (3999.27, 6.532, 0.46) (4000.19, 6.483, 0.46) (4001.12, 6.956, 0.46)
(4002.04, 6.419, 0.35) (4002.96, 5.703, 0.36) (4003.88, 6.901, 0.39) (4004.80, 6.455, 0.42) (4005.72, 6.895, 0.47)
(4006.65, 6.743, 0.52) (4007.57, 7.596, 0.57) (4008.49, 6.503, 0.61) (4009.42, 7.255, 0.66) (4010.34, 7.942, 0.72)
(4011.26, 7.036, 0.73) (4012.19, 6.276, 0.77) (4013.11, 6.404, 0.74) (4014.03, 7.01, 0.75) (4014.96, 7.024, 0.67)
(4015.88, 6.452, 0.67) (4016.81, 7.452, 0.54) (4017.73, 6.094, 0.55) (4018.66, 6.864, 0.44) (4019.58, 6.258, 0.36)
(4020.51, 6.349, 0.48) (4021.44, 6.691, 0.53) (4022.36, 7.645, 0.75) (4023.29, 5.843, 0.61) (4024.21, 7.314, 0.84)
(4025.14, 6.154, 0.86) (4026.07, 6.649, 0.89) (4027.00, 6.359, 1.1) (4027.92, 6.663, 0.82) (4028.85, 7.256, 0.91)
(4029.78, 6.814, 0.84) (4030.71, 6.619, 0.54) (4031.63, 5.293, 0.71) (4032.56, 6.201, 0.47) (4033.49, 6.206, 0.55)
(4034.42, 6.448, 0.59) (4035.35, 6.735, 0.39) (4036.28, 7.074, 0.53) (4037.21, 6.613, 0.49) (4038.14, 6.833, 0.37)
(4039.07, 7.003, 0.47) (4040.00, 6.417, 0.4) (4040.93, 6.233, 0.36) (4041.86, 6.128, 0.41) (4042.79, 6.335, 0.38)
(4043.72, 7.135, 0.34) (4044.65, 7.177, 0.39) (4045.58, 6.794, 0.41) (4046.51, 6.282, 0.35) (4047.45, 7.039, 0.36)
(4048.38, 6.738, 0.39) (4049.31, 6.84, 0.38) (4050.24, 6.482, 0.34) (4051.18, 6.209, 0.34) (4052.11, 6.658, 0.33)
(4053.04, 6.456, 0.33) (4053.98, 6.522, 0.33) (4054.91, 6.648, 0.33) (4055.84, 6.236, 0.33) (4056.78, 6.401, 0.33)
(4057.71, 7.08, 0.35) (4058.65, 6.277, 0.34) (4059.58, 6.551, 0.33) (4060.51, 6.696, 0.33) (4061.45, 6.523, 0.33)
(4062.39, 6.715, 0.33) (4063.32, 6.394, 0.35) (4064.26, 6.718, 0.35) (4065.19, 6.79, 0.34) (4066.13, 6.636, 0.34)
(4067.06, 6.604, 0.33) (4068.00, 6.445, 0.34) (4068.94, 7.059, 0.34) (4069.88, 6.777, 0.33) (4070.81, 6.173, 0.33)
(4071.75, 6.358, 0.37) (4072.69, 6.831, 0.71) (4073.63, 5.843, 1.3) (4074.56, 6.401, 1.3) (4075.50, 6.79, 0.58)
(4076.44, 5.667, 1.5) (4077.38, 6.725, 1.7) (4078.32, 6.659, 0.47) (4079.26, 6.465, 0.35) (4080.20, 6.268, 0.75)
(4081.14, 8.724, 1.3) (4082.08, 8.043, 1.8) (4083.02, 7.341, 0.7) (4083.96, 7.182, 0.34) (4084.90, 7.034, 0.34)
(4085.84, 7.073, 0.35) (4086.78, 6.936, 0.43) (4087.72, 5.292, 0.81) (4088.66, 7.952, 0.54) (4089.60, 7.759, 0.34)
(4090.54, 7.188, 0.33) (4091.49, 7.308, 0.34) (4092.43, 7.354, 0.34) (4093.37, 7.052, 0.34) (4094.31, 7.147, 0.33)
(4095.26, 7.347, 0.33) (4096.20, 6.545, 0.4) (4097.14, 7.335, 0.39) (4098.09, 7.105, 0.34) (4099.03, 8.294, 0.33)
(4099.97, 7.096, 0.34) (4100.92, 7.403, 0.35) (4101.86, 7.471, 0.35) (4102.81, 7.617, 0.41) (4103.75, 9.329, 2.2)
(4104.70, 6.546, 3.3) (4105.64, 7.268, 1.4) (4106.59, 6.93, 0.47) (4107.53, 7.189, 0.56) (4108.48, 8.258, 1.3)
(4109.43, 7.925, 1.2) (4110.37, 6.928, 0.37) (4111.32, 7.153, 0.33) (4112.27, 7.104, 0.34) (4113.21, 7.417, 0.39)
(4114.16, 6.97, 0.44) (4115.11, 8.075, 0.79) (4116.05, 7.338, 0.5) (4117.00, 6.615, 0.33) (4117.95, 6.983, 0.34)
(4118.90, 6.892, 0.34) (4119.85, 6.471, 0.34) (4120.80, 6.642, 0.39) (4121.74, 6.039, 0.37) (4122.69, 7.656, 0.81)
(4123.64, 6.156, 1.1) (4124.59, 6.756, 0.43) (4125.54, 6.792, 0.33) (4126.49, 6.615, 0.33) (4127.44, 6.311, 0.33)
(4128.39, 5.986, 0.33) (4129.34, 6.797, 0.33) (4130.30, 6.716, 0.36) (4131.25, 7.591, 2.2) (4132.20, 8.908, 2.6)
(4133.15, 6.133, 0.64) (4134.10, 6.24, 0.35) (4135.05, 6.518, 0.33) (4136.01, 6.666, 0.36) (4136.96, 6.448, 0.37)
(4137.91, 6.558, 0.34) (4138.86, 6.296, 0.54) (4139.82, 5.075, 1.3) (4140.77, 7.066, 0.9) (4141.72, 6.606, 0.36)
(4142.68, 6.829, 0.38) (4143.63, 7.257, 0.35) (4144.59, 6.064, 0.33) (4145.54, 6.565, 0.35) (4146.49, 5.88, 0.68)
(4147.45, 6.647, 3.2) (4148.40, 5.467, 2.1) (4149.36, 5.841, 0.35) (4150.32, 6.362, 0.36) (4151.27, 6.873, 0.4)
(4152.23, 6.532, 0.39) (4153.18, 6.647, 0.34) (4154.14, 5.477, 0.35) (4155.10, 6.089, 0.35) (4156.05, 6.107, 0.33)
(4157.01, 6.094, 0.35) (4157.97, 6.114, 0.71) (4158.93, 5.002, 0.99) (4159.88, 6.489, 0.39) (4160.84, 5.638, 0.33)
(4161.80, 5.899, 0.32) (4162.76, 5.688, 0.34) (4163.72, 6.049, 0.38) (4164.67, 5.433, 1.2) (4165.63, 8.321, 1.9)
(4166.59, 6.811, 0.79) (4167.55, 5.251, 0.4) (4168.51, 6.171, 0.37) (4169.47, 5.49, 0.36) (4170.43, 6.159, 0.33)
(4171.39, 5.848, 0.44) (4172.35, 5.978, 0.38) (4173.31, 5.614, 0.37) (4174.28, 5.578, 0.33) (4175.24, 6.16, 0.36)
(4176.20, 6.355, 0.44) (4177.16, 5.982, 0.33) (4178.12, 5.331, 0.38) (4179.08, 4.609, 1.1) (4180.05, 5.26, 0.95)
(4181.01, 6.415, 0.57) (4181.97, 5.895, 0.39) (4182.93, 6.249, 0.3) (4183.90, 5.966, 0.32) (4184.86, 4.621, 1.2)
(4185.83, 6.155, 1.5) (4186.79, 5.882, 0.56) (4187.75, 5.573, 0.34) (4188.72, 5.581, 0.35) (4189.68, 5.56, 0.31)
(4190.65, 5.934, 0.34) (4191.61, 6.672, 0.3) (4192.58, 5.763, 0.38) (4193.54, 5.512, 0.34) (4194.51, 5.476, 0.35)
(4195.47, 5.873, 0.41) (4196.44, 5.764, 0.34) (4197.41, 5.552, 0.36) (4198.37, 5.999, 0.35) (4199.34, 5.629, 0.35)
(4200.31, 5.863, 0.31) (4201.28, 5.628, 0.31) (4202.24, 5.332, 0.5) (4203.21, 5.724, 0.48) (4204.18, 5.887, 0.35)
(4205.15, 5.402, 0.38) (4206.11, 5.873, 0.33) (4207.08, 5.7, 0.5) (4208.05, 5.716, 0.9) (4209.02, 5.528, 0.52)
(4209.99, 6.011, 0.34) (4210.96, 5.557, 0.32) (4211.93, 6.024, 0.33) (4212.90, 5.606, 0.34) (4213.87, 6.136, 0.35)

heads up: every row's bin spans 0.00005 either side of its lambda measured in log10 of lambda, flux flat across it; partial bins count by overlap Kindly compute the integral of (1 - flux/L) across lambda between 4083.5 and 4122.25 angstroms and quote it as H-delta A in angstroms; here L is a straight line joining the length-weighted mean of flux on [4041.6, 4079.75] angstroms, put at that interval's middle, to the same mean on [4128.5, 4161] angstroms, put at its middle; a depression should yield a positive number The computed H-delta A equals -4.3 angstroms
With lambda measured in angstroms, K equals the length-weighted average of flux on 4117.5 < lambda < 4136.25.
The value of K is 6.74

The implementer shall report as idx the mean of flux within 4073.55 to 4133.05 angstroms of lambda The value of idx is 7.09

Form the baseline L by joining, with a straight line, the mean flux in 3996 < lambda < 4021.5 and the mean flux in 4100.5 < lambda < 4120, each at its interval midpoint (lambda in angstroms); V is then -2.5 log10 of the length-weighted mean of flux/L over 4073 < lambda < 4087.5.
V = 0.05 mag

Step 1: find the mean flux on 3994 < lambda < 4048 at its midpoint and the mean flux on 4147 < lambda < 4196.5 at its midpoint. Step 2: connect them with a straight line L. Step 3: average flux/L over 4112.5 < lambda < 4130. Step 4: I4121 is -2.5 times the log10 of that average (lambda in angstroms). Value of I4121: -0.11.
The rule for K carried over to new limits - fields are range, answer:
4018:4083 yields 6.62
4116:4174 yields 6.37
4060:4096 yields 6.85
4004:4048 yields 6.69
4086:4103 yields 7.22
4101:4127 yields 7.16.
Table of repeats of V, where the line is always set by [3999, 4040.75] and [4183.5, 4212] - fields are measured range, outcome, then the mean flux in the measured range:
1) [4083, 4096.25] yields -0.13 mag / 7.11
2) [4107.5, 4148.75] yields -0.12 mag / 6.79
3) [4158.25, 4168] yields -0.03 mag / 6.07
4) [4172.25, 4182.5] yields 0.02 mag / 5.74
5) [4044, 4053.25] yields -0.03 mag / 6.68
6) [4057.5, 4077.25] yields -0.02 mag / 6.53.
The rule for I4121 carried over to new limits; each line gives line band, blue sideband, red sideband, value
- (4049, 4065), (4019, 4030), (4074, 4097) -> 0.05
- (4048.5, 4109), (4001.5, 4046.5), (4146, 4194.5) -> -0.09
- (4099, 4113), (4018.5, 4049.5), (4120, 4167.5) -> -0.15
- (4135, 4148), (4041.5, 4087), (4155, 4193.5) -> -0.06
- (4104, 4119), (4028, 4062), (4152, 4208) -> -0.17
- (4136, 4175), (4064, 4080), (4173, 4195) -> -0.04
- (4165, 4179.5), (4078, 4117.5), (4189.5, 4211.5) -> 0.03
